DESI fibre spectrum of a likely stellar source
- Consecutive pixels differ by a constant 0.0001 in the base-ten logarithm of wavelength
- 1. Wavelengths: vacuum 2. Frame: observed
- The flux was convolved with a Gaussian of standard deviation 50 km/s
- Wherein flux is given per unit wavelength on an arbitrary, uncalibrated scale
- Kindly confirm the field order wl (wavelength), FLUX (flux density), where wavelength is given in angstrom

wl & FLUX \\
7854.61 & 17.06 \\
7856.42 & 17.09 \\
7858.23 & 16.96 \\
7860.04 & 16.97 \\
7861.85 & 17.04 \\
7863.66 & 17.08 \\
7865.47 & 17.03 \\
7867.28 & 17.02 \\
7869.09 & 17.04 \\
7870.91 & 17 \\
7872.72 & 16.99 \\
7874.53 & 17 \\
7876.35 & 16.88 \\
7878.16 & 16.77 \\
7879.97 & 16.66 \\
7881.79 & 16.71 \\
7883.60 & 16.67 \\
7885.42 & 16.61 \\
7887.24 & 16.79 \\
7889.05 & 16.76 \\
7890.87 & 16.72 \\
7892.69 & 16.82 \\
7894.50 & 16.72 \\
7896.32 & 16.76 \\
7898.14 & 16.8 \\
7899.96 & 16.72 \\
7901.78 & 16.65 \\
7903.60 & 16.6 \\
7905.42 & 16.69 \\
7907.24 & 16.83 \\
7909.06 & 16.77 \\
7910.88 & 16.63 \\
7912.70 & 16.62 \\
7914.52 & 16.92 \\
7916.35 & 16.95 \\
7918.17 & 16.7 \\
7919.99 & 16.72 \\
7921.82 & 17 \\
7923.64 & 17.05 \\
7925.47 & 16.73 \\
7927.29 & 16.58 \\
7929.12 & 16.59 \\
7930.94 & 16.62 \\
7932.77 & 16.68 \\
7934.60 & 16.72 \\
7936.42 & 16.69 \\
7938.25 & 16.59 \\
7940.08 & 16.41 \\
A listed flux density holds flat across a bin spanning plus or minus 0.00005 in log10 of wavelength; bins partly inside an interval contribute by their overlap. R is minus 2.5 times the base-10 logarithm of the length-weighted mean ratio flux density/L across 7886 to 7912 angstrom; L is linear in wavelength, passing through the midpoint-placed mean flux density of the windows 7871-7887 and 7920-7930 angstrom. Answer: 0.00 mag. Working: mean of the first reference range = 16.8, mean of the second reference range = 16.8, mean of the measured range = 16.7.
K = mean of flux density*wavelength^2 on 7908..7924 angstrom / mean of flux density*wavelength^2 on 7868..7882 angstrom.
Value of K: 1.01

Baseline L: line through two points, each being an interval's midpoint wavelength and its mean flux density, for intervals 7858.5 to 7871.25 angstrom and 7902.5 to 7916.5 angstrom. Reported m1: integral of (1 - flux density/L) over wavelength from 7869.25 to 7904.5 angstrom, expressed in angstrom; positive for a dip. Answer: 0.2 angstrom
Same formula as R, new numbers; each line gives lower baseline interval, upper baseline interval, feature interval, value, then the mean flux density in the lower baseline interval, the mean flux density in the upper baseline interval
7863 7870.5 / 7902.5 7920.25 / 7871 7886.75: 0.01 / 17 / 16.7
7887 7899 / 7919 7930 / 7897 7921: 0.00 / 16.8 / 16.8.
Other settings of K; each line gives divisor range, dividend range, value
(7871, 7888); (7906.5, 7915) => 1.01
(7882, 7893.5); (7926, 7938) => 1.01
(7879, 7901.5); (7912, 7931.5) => 1.01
